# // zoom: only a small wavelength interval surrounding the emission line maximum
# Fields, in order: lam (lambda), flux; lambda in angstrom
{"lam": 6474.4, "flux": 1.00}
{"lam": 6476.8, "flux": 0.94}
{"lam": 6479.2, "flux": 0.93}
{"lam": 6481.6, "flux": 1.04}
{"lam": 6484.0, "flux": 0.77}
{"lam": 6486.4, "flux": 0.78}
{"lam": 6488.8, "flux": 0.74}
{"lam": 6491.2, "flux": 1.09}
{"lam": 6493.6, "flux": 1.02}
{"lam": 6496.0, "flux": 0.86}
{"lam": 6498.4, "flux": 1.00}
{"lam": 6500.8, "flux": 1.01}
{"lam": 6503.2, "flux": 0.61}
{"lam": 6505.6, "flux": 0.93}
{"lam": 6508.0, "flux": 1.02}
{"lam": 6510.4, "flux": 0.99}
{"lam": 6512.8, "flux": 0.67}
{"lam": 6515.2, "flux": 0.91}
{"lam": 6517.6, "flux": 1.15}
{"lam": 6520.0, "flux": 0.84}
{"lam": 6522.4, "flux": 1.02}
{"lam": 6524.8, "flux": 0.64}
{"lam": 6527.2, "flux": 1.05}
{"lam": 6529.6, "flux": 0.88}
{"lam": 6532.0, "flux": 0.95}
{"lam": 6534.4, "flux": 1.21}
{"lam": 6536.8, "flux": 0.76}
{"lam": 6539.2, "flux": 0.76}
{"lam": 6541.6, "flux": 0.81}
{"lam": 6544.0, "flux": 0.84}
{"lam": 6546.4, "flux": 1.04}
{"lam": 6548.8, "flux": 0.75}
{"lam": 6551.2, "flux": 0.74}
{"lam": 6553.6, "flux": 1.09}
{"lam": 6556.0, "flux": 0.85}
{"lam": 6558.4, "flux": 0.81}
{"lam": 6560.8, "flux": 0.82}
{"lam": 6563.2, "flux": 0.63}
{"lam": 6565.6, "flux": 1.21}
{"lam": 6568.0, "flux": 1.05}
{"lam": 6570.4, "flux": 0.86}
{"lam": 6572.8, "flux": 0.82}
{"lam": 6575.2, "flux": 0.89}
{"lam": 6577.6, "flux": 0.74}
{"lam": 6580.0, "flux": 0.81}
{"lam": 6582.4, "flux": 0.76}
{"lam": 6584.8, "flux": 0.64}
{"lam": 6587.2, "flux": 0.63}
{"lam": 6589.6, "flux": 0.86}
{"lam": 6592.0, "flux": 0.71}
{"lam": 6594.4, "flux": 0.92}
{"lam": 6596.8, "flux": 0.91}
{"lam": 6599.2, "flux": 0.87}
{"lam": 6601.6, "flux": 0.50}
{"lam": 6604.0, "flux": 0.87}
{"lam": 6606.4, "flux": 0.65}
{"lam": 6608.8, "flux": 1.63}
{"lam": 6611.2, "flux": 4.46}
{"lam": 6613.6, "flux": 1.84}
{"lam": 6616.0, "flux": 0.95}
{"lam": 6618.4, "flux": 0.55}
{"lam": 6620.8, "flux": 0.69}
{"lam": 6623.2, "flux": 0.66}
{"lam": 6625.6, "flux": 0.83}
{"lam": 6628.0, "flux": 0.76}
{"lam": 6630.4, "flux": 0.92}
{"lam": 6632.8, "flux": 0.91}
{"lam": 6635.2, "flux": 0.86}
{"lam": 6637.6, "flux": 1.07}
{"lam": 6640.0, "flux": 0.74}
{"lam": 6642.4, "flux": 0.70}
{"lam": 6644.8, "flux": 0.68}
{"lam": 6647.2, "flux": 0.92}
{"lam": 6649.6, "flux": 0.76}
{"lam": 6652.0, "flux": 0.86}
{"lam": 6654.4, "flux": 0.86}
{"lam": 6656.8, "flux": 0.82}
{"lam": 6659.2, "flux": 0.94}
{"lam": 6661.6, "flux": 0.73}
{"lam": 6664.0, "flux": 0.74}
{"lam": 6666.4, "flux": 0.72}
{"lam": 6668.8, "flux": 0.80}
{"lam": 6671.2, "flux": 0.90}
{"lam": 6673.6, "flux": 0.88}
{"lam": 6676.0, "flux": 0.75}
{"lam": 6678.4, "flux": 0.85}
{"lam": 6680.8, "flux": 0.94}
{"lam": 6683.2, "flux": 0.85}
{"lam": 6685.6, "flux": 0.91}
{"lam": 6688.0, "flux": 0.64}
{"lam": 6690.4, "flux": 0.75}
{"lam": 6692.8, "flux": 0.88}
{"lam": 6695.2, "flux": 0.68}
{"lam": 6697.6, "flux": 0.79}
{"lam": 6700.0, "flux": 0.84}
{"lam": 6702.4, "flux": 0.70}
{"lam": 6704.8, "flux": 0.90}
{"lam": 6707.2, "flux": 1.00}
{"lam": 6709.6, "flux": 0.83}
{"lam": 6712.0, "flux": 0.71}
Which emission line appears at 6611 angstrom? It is H-beta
